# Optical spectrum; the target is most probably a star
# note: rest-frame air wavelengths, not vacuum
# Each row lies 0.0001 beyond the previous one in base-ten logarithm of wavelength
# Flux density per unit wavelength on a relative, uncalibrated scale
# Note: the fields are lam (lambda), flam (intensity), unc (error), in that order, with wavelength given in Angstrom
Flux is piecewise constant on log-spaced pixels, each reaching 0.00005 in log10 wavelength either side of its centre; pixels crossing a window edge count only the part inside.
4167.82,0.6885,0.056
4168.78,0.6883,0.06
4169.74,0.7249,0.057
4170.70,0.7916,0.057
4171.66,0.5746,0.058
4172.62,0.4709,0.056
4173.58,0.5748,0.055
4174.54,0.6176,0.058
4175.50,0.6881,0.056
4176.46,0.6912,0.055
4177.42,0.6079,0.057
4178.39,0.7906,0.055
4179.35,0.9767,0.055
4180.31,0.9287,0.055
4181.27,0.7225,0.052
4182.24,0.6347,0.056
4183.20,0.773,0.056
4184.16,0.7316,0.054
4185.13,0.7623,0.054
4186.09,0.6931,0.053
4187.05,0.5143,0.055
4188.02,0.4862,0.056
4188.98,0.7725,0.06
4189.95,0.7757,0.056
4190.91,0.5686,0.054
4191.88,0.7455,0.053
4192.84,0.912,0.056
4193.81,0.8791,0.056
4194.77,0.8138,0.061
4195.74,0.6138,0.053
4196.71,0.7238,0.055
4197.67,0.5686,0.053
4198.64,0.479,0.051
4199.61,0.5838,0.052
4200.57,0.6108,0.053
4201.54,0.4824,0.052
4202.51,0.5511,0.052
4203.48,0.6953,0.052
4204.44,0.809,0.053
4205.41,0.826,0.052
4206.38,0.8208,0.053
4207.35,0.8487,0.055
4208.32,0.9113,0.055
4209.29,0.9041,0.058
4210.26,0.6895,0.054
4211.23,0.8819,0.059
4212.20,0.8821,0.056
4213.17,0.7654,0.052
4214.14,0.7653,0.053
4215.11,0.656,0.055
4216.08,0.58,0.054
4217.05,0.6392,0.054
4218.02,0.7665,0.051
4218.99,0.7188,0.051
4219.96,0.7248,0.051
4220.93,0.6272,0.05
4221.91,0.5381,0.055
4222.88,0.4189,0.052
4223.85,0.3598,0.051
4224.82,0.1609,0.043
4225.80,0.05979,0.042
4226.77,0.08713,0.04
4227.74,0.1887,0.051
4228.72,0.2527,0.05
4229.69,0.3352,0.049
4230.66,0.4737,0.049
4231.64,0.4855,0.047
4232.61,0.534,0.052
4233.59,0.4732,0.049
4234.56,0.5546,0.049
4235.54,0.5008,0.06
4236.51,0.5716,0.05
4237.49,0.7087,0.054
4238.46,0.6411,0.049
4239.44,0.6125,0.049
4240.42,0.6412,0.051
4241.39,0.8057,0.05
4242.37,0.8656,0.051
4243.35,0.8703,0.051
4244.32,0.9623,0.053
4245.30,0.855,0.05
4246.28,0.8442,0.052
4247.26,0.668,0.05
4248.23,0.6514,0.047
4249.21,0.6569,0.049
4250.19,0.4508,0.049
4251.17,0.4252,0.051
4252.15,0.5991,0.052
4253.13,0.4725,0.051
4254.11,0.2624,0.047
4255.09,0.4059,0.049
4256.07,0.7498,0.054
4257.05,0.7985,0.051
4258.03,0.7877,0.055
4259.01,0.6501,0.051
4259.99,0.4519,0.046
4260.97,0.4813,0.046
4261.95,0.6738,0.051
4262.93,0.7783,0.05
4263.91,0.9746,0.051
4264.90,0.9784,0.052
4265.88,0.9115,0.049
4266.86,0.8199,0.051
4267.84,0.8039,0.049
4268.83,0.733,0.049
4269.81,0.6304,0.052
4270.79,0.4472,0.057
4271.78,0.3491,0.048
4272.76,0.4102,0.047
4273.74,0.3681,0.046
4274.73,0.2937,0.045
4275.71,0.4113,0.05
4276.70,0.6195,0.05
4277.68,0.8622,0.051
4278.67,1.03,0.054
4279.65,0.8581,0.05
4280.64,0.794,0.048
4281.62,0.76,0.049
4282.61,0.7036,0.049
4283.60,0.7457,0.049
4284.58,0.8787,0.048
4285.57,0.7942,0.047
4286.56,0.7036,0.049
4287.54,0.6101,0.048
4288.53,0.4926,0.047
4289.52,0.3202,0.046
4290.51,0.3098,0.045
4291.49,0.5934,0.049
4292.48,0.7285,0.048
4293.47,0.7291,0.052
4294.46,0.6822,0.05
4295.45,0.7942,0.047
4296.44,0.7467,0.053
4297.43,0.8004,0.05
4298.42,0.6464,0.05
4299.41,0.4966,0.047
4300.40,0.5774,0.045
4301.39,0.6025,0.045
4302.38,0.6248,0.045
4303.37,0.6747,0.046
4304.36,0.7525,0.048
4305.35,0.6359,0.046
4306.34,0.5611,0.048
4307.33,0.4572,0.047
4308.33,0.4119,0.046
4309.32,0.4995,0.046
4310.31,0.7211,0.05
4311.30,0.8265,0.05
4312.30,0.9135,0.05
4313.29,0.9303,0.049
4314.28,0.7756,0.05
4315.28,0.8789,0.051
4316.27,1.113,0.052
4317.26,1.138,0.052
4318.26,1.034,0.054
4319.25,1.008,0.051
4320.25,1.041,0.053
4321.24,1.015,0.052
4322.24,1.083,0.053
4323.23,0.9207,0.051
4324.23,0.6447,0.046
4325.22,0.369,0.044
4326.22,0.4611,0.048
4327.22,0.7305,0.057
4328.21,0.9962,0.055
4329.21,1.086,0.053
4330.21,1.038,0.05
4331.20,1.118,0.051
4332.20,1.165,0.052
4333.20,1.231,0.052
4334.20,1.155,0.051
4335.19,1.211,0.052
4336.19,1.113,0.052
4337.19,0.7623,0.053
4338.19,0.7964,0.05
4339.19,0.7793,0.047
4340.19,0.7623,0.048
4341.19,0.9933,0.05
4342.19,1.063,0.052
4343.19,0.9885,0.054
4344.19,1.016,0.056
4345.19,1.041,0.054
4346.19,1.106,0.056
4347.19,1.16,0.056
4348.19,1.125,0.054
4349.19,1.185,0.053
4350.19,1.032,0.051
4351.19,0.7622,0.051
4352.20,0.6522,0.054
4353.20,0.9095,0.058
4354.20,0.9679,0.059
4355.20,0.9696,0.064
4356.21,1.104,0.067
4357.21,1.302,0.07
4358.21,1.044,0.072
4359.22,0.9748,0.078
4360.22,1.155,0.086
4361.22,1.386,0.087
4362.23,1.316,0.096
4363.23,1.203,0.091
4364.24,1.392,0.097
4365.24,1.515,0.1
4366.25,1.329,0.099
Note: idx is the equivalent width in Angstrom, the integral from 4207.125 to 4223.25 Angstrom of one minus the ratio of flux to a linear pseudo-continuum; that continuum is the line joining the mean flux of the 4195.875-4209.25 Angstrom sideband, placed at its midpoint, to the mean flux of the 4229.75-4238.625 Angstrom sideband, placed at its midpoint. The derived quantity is -2.4 Angstrom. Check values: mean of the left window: 0.691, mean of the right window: 0.536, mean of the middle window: 0.725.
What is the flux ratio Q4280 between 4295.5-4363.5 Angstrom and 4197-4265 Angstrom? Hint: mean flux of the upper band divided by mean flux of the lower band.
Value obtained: 1.46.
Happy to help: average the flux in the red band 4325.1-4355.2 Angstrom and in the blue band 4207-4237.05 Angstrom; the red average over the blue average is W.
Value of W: 1.73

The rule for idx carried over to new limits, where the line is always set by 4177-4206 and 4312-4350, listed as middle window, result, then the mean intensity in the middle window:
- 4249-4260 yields 3.5 Angstrom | 0.561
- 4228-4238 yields 3.8 Angstrom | 0.483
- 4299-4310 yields 4.1 Angstrom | 0.575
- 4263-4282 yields 3.8 Angstrom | 0.689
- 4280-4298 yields 4.3 Angstrom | 0.678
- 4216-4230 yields 6.1 Angstrom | 0.427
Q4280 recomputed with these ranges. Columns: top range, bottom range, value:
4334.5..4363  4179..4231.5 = 1.60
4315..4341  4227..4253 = 1.60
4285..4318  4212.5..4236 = 1.40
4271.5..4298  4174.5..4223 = 0.91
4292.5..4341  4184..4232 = 1.32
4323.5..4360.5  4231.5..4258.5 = 1.52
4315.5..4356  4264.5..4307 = 1.48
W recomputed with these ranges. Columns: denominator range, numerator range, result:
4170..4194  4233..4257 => 0.90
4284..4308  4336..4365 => 1.64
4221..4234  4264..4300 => 1.93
